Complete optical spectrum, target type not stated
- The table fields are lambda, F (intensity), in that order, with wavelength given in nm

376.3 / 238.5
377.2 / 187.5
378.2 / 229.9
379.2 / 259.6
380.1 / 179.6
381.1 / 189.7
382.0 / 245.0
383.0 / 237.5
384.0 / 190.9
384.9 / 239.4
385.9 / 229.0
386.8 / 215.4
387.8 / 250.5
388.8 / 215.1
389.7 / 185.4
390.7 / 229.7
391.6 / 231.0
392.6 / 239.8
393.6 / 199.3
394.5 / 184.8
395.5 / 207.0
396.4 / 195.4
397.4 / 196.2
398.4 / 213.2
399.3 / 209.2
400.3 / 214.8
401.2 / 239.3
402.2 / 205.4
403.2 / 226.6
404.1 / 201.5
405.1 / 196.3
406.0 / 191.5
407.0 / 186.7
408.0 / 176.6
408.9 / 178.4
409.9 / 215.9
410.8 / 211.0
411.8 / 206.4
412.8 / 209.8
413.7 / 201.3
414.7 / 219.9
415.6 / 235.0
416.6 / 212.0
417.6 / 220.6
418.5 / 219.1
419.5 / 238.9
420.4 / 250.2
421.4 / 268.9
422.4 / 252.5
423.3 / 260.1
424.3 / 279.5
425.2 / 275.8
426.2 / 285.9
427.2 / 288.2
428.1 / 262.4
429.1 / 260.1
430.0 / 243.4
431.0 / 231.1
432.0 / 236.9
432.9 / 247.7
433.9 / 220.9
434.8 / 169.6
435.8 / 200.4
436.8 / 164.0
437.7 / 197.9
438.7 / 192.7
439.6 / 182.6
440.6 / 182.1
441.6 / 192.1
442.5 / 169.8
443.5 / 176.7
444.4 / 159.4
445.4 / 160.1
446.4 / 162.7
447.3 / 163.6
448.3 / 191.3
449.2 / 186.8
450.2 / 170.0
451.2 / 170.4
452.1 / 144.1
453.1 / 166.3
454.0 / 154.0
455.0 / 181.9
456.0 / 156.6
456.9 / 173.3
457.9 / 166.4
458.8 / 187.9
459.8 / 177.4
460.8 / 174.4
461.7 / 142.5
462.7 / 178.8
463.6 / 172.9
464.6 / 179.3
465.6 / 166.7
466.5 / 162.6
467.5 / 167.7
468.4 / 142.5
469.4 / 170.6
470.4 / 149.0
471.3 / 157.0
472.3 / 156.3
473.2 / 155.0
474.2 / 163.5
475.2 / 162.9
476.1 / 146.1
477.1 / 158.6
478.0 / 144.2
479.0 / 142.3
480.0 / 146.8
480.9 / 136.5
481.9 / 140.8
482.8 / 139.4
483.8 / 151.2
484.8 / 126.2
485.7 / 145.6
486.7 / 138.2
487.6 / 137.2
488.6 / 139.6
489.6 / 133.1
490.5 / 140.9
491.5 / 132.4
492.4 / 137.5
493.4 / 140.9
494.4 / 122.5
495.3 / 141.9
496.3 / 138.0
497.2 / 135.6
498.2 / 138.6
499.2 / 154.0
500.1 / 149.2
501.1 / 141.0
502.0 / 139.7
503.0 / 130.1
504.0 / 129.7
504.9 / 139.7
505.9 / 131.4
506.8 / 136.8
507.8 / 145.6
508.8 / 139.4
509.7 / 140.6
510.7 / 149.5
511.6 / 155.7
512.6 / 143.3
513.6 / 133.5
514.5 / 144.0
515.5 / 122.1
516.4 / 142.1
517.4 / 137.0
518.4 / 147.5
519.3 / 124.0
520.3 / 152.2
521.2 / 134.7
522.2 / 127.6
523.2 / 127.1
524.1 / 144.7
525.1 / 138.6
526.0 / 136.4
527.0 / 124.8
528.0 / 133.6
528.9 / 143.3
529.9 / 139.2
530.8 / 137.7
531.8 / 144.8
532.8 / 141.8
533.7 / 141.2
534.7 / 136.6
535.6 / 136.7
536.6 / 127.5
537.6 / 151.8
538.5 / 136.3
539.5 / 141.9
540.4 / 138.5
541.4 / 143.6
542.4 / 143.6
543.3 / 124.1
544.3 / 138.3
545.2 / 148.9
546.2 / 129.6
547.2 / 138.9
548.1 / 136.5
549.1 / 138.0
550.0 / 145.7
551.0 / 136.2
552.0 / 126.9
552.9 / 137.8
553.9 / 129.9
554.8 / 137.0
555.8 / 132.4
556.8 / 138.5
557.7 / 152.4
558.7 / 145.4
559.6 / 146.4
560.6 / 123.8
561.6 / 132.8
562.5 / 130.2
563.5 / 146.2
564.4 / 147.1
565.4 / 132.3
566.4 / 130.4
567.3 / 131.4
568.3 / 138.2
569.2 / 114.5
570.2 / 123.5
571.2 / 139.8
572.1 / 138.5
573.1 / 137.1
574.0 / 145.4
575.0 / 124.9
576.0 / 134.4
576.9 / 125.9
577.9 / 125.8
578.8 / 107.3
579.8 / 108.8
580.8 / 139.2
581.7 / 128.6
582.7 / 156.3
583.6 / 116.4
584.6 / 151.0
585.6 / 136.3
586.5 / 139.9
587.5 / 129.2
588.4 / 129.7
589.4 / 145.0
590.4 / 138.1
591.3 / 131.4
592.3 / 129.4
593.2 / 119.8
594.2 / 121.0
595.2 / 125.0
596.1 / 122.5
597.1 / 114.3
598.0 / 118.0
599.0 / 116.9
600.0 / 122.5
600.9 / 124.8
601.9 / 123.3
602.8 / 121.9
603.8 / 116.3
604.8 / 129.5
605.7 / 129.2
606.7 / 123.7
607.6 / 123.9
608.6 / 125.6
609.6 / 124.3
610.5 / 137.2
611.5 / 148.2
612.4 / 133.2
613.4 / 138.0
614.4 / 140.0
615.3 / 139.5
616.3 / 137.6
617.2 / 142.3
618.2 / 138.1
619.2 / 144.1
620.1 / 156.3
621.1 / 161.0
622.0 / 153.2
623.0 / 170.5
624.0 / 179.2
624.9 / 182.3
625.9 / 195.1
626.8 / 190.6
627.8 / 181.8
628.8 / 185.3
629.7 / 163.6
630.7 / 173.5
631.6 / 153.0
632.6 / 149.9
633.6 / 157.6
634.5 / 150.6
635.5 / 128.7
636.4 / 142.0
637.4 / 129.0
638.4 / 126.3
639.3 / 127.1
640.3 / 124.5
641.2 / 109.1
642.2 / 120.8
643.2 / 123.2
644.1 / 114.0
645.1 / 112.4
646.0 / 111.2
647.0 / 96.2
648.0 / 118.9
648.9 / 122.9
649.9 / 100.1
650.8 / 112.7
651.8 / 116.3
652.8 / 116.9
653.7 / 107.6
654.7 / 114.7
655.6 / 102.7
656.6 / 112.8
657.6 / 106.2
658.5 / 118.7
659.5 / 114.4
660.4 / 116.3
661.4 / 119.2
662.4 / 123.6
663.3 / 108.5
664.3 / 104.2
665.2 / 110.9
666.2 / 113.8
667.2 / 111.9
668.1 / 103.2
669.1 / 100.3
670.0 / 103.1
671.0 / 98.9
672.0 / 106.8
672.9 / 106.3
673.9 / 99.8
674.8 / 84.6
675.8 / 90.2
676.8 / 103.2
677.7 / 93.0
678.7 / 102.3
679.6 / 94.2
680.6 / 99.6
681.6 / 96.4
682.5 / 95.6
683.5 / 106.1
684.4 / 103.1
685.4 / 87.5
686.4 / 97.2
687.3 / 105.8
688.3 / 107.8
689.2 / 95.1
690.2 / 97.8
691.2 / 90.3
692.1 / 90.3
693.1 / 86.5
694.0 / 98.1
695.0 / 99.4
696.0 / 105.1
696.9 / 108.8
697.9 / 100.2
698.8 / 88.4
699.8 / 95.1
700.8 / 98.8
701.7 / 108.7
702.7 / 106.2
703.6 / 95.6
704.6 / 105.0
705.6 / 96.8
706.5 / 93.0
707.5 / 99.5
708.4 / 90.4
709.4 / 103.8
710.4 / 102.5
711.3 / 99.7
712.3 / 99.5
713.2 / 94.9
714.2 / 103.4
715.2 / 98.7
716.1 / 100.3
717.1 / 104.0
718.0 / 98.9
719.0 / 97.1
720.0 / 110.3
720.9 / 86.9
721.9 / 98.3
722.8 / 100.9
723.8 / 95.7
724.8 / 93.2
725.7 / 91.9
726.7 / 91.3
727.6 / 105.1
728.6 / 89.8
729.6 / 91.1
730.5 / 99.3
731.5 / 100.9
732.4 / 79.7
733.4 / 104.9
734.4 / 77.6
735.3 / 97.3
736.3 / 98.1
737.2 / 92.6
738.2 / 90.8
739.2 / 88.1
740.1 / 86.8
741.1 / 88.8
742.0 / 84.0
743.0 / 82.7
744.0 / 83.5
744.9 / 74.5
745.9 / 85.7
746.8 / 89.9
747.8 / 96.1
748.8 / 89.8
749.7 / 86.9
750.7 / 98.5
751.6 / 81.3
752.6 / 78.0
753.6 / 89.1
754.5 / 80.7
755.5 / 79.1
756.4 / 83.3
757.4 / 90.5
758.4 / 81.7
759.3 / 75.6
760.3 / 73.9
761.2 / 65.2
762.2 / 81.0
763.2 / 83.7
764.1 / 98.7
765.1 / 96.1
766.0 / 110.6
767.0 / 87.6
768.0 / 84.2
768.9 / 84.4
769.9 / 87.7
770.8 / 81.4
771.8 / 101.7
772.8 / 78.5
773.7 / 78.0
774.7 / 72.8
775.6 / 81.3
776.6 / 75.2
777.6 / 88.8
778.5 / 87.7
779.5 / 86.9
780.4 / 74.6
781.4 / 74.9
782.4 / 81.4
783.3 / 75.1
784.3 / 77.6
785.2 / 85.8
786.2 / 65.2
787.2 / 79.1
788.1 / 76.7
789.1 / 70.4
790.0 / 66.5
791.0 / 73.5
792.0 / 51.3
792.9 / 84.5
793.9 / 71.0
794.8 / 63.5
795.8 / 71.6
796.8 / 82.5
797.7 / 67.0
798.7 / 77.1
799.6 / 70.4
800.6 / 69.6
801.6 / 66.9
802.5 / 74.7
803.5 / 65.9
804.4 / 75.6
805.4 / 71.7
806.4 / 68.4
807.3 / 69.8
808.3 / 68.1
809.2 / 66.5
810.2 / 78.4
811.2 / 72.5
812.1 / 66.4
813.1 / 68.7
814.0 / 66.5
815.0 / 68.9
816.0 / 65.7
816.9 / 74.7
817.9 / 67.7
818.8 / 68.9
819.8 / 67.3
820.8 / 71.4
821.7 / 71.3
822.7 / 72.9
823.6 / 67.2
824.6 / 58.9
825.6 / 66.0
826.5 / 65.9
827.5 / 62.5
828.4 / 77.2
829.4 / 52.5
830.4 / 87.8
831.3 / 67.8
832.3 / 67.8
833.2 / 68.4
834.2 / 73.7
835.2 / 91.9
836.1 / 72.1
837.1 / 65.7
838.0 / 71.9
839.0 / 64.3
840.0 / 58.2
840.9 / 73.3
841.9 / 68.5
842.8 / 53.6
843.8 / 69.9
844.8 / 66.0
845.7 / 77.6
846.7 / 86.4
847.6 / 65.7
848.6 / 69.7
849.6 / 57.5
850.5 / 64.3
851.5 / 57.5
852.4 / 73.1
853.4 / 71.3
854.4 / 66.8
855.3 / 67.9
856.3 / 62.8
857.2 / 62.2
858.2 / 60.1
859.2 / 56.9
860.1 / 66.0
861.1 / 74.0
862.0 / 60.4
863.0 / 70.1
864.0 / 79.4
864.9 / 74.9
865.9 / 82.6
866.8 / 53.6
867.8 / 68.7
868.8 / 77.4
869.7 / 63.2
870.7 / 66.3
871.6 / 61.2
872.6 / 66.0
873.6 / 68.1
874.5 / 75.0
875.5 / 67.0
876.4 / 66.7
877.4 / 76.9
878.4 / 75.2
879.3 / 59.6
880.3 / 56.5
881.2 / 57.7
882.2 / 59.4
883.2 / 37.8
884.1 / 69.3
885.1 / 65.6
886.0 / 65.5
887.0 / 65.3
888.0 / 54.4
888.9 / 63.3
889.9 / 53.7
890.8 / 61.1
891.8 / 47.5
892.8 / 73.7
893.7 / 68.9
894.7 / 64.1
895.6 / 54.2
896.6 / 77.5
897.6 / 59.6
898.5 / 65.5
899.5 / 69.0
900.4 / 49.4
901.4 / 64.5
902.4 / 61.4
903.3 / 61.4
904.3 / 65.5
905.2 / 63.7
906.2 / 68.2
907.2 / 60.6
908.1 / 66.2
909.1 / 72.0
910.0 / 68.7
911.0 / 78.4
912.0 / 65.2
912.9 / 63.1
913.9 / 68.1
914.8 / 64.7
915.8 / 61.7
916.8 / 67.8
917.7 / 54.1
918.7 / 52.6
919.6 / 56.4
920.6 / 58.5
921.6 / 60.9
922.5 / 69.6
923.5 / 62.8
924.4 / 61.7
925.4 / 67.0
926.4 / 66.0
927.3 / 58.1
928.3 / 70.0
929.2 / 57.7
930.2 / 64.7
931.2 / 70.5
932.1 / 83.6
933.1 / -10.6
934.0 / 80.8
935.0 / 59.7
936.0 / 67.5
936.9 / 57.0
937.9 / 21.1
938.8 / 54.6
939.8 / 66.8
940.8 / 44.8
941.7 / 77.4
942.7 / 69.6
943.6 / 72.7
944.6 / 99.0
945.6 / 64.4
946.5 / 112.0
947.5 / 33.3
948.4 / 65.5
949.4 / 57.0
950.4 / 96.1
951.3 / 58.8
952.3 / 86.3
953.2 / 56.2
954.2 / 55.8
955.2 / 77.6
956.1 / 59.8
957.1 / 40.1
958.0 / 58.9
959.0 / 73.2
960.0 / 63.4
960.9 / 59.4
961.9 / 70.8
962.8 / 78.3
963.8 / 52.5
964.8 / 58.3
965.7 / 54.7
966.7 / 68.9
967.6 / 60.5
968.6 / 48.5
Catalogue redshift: 1.238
